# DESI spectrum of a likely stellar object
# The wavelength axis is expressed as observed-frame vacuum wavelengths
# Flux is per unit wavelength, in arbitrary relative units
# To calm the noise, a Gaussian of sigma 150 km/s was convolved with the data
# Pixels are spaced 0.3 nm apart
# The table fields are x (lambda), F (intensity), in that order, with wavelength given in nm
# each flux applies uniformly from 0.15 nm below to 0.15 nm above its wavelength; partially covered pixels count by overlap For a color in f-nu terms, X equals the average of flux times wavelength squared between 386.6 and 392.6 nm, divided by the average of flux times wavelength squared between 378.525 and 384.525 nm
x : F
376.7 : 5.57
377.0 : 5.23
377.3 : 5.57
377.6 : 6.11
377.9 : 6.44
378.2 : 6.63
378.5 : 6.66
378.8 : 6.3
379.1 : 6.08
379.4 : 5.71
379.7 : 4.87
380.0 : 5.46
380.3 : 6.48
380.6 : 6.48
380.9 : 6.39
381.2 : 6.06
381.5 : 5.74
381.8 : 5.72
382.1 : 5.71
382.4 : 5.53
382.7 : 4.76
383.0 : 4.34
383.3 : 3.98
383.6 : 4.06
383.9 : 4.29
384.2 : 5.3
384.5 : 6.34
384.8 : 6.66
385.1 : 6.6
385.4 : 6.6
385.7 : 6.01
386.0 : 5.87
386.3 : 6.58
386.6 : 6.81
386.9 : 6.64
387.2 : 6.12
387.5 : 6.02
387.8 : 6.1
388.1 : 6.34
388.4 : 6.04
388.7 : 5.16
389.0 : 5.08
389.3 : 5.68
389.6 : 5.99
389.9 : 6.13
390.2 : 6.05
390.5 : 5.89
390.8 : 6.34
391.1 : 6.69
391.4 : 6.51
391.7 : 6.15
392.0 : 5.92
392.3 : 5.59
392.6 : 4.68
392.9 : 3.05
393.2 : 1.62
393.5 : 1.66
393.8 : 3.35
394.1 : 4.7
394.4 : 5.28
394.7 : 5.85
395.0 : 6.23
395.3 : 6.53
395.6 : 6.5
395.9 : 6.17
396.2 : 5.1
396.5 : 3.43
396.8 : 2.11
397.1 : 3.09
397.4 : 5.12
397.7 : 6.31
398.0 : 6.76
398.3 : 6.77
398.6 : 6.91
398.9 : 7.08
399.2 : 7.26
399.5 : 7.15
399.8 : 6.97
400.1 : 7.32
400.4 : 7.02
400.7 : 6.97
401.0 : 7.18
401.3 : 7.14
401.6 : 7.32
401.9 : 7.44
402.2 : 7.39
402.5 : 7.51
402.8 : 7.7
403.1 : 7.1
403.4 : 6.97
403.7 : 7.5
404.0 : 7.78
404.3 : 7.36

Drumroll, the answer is 1.14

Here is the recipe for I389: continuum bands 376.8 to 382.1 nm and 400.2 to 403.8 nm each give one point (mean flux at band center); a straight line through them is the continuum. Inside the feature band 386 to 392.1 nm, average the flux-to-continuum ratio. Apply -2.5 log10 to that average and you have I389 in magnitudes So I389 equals 0.07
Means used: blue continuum 5.98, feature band 6.11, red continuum 7.27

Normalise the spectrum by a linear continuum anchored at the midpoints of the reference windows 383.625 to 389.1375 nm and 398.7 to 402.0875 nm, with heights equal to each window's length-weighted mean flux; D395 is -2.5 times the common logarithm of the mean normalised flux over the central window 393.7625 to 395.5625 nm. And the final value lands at 0.21 mag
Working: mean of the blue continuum 5.99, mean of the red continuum 7.17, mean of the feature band 5.52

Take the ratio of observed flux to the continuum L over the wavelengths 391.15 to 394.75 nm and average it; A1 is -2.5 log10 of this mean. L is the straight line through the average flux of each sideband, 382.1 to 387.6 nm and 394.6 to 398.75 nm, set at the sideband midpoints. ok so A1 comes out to 0.22 mag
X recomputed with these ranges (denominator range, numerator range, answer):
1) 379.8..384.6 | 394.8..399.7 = 1.16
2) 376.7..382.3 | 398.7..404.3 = 1.36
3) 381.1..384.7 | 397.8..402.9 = 1.52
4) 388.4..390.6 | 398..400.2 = 1.29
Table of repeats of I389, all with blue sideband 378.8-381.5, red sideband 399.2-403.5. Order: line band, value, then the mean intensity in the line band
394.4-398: 0.31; 5.2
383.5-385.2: 0.12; 5.55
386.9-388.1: 0.04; 6.18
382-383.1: 0.20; 5.09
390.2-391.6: 0.05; 6.32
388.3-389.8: 0.16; 5.59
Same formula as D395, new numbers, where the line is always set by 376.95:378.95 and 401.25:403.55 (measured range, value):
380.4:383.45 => 0.160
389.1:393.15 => 0.203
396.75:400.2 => 0.161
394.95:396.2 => 0.130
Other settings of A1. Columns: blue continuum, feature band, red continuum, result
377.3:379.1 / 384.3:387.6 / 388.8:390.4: -0.08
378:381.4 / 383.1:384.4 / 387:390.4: 0.32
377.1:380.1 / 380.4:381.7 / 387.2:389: -0.04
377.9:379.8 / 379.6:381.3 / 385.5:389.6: 0.02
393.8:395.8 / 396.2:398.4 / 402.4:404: 0.29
